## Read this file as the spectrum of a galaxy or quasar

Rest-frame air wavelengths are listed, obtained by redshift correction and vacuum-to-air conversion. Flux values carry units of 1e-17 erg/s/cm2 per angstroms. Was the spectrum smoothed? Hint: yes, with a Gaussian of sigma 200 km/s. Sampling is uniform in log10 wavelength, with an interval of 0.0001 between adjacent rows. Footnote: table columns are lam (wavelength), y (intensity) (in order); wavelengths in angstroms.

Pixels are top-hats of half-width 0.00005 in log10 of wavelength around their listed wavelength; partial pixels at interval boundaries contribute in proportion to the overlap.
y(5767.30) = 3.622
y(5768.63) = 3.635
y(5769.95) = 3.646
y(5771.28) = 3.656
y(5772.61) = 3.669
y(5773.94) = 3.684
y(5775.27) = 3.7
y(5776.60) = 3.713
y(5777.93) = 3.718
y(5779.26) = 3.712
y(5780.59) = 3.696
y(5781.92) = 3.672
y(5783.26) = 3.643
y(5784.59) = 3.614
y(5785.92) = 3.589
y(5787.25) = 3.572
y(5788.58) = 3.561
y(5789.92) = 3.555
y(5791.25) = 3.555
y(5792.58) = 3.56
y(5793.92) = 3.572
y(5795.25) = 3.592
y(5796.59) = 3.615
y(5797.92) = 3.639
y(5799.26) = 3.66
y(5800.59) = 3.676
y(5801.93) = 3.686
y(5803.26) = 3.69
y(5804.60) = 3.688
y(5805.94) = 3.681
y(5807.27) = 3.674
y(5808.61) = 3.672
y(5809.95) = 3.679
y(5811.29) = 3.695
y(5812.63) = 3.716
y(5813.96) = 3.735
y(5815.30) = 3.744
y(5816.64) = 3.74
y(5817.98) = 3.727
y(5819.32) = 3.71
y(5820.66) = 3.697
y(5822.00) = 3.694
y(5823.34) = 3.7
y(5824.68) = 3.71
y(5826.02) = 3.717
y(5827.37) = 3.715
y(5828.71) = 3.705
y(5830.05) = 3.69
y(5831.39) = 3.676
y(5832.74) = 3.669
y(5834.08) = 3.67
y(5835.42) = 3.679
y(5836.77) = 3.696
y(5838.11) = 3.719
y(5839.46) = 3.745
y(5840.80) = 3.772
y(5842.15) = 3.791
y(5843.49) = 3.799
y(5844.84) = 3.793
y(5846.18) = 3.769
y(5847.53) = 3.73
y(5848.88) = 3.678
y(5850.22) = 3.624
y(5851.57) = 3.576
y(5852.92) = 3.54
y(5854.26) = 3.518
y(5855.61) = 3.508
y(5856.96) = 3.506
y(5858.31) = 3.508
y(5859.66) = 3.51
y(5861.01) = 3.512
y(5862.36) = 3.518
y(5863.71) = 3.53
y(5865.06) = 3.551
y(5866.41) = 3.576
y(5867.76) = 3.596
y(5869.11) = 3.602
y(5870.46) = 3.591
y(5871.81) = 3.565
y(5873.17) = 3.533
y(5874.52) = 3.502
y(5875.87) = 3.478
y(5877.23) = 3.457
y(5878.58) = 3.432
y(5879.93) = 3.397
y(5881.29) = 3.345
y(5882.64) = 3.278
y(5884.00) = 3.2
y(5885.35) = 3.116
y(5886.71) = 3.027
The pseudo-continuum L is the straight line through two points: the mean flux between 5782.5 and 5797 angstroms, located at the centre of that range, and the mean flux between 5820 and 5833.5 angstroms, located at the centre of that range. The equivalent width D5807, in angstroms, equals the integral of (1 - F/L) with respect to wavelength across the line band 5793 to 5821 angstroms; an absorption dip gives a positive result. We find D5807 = -0.3 angstroms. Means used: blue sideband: 3.58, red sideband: 3.7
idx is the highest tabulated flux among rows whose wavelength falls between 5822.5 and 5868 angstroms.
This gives 3.799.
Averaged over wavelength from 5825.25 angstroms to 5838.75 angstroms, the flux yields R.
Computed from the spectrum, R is 3.69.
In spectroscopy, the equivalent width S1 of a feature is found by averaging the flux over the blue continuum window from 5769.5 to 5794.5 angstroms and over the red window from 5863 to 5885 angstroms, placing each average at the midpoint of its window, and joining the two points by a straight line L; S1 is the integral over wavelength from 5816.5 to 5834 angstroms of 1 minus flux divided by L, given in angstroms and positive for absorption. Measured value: -0.7 angstroms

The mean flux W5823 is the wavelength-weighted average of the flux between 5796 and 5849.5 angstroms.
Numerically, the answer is 3.71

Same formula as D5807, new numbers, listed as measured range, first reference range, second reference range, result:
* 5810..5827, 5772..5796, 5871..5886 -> -0.82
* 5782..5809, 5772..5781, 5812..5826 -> 0.61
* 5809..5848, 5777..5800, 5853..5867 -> -1.67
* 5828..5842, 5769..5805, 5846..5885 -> -0.55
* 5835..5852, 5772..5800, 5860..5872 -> -0.68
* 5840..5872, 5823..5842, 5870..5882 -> -0.28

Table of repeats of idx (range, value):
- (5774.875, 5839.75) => 3.745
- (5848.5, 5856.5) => 3.678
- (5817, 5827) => 3.727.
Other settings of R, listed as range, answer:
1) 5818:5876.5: 3.64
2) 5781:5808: 3.63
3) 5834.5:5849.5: 3.74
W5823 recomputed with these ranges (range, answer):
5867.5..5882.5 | 3.49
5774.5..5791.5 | 3.64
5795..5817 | 3.68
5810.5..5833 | 3.71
